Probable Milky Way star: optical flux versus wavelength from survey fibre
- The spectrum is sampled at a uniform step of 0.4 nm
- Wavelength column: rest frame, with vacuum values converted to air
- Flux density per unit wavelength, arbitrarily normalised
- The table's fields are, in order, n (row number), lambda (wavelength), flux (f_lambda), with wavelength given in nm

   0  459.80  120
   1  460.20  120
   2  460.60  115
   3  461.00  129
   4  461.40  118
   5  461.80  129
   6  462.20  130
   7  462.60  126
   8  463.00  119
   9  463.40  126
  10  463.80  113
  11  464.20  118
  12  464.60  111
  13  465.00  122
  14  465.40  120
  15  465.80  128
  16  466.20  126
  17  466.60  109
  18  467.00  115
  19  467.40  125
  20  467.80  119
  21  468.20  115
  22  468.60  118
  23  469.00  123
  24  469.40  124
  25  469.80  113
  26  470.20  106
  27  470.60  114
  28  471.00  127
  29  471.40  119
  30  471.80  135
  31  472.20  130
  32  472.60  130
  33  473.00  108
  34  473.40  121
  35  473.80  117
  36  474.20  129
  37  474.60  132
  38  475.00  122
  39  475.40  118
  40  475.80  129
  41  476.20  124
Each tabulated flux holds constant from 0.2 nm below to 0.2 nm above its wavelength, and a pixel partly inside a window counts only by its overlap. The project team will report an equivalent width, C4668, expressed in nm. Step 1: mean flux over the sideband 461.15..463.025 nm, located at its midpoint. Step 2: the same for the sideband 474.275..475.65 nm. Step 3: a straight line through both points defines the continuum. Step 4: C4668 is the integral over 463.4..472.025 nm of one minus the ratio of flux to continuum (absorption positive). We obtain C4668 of 0.39 nm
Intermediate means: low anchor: 125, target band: 119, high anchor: 125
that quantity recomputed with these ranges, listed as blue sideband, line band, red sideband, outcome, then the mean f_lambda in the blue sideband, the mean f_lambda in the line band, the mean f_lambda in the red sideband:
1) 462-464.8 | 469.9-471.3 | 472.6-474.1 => 0.036 nm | 120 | 116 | 118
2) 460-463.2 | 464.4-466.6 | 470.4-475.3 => 0.055 nm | 123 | 120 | 124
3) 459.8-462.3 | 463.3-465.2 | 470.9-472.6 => 0.105 nm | 123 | 118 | 128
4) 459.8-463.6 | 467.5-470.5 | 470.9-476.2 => 0.167 nm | 123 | 117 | 124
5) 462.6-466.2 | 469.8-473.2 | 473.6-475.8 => 0.063 nm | 120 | 121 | 124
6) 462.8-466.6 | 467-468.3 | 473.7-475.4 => 0.020 nm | 120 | 119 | 125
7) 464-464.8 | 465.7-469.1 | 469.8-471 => -0.165 nm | 114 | 119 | 113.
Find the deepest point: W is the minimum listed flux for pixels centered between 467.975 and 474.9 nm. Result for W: 106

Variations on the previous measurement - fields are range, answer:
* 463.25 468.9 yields 109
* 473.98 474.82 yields 129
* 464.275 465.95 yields 111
